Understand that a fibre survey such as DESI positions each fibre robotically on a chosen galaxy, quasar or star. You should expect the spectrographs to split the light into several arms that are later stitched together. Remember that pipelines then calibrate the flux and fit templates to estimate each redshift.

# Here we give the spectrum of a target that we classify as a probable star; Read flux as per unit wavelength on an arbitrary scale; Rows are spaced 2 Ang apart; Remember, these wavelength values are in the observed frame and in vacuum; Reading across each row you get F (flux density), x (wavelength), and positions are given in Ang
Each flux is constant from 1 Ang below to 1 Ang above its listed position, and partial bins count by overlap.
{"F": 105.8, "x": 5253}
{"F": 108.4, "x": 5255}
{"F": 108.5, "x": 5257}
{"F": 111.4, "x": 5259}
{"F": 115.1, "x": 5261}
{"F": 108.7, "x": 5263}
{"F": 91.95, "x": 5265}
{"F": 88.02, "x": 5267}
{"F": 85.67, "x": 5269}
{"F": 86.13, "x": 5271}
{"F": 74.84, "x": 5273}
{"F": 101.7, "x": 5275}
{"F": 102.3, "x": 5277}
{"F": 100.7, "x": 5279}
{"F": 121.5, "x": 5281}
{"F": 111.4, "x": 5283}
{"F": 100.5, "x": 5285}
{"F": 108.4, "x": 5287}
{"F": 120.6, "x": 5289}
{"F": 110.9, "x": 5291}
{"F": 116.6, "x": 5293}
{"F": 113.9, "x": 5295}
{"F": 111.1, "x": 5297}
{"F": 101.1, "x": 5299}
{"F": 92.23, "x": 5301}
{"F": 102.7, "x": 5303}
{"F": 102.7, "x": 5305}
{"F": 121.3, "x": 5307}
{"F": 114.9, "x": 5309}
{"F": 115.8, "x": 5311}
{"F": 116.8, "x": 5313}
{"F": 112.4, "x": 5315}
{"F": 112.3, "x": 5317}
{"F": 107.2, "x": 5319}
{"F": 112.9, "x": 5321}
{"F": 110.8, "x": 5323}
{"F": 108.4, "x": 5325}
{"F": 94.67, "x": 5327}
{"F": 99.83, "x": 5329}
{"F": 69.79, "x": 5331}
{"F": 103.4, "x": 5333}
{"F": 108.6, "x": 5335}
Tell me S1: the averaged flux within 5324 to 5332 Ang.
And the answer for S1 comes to 93.2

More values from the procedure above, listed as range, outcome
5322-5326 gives 110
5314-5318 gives 112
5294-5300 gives 109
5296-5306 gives 102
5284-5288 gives 104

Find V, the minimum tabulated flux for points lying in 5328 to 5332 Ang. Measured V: 69.79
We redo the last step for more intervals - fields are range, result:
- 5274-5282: 100.7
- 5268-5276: 74.84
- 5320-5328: 94.67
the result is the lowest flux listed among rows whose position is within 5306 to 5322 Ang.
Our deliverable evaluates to 107.2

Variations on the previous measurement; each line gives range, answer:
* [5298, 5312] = 92.23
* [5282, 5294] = 100.5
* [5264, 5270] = 85.67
